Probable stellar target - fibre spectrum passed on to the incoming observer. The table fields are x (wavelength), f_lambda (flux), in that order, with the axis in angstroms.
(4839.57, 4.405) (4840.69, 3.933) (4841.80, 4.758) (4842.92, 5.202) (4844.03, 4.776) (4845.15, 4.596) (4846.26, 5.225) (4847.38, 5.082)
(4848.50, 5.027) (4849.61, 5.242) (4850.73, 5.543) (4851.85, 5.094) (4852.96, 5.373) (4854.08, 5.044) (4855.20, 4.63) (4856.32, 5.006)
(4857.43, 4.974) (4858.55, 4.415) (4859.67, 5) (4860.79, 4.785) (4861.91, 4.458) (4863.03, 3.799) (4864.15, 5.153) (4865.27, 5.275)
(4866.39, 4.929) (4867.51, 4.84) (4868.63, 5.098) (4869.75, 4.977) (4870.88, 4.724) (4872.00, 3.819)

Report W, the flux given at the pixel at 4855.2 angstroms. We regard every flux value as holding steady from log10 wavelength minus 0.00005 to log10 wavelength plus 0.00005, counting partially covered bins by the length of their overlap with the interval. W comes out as 4.63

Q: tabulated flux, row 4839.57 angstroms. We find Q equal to 4.405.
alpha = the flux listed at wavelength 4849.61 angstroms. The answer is 5.242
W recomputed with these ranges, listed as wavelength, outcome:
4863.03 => 3.799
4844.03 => 4.776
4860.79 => 4.785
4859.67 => 5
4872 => 3.819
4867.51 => 4.84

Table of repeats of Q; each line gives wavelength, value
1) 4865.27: 5.275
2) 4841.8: 4.758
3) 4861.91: 4.458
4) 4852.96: 5.373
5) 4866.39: 4.929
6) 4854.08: 5.044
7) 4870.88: 4.724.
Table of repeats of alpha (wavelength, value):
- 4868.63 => 5.098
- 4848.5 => 5.027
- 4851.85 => 5.094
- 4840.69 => 3.933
